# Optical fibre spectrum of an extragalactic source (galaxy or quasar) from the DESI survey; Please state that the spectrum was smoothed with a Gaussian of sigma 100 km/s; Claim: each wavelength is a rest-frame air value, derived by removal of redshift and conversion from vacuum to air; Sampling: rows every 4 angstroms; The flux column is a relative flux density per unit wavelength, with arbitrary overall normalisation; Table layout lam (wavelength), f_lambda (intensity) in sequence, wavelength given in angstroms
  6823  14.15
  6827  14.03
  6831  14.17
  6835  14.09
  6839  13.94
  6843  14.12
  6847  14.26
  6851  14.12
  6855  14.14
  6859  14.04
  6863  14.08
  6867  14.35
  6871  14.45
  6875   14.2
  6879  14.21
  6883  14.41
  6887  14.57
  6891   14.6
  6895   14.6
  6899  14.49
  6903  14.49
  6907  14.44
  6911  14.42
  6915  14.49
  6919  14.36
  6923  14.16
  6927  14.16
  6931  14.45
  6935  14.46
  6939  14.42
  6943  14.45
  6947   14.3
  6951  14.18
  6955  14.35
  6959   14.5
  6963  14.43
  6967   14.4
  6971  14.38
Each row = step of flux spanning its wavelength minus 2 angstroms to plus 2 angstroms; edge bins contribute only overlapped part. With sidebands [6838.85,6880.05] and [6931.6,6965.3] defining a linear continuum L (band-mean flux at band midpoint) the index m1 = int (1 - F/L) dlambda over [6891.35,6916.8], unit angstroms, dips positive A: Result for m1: -0.4 angstroms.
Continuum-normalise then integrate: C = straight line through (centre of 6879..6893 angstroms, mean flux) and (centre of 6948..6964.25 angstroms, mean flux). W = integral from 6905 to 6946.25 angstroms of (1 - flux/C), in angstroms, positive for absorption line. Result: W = 0.1 angstroms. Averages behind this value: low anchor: 14.5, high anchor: 14.4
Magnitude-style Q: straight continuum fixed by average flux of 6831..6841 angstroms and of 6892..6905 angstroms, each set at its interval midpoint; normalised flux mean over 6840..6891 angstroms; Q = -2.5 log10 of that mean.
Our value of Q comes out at 0.002 mag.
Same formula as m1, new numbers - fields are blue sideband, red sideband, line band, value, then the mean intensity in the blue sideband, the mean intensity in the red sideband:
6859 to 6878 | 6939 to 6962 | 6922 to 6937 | 0.0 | 14.2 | 14.4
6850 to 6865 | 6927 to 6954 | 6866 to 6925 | -0.8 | 14.1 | 14.4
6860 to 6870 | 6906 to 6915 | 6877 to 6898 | -0.2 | 14.2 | 14.4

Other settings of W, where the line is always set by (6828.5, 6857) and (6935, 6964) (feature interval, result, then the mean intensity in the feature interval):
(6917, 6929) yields 0.1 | 14.2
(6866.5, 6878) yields -0.1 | 14.3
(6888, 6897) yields -0.2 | 14.6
